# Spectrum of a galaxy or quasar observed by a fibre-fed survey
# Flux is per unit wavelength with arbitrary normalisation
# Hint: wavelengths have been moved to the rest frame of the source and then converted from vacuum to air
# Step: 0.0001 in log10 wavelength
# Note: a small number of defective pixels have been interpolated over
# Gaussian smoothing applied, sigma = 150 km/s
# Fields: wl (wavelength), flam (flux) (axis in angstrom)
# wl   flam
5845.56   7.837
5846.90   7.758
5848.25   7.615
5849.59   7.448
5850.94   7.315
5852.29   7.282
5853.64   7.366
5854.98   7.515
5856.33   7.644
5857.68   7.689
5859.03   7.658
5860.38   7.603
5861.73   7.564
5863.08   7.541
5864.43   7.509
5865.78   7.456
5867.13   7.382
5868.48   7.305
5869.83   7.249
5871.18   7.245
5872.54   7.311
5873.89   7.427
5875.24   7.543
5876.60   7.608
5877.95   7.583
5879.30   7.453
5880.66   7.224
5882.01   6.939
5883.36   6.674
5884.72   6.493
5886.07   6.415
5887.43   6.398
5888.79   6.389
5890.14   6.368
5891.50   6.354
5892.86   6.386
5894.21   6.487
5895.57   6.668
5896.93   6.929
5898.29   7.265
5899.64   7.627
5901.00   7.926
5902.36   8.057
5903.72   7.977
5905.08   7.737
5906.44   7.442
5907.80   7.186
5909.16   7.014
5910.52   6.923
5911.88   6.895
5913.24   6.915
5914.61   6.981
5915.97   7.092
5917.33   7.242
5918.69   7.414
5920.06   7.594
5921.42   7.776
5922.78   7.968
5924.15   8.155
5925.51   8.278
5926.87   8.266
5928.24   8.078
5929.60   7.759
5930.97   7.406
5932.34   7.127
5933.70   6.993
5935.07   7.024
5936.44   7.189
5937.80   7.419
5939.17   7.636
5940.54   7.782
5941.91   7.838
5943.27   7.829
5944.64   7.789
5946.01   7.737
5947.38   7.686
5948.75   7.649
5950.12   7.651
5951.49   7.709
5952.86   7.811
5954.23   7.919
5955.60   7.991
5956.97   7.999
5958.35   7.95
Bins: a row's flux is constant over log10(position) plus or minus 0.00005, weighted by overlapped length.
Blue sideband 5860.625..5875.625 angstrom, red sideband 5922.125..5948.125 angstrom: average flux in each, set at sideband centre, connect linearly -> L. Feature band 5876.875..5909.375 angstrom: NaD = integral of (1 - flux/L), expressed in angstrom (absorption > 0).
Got 2.02 angstrom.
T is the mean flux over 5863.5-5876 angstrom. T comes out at 7.38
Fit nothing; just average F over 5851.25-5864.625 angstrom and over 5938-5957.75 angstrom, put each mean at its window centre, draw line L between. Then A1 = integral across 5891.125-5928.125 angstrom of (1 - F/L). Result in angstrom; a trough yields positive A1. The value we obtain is 1.45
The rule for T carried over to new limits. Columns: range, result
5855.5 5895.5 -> 7.13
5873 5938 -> 7.25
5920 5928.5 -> 8.05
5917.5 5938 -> 7.63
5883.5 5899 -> 6.57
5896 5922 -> 7.36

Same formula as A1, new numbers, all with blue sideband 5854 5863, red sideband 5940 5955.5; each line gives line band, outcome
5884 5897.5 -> 2.1 angstrom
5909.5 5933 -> 0.6 angstrom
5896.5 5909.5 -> 0.2 angstrom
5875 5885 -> 0.6 angstrom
